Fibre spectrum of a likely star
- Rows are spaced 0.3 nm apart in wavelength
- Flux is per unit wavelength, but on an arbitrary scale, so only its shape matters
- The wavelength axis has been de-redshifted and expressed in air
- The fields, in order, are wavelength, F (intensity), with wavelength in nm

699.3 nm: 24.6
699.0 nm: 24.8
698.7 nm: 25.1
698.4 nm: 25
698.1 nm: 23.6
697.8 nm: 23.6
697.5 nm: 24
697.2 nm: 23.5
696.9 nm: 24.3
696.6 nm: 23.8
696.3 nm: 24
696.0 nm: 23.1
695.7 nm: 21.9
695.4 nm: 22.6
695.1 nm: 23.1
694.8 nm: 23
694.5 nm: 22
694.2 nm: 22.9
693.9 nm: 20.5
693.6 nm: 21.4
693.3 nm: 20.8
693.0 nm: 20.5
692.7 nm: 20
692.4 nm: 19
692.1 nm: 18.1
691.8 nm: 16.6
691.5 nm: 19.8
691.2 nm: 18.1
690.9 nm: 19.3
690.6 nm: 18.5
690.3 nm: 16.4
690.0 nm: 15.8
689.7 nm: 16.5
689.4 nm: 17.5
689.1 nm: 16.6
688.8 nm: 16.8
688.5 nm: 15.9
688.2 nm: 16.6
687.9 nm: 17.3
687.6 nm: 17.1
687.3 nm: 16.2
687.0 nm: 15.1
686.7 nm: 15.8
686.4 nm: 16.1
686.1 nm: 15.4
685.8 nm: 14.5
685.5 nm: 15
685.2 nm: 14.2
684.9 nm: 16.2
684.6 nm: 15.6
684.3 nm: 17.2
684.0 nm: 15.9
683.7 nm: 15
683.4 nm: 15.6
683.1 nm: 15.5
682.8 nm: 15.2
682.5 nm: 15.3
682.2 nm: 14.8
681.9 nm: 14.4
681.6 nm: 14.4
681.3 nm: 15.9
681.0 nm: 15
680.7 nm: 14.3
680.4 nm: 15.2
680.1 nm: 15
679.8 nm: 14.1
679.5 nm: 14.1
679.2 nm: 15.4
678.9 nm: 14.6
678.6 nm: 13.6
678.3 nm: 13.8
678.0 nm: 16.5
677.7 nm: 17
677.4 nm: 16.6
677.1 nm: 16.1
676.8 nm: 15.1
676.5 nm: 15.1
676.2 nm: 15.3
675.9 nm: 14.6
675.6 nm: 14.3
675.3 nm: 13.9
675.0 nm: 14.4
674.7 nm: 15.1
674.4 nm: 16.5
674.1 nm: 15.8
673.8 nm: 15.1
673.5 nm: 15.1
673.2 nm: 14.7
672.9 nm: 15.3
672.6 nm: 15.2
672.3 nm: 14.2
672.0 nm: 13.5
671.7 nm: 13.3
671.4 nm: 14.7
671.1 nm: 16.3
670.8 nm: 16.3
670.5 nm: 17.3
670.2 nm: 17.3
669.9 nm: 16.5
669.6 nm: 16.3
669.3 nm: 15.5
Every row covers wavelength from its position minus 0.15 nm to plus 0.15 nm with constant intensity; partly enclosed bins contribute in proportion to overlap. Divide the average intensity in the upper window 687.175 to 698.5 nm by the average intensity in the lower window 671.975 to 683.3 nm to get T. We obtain 1.34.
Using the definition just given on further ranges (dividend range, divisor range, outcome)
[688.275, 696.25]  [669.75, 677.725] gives 1.27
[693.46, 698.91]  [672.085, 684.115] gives 1.54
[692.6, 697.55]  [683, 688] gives 1.43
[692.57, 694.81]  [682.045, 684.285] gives 1.38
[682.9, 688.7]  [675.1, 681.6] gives 1.05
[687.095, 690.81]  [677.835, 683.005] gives 1.13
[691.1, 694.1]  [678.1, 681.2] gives 1.34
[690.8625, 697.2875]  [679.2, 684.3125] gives 1.41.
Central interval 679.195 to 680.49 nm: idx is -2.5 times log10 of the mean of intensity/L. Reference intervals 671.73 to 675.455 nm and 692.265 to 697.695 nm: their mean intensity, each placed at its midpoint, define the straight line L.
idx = 0.161 mag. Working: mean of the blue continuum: 14.8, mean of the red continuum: 22.3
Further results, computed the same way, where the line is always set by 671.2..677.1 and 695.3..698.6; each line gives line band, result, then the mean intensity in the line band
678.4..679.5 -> 0.16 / 14.4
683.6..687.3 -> 0.23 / 15.5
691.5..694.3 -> 0.11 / 19.9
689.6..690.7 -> 0.25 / 16.7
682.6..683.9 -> 0.19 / 15.3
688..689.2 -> 0.23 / 16.5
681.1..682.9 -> 0.19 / 15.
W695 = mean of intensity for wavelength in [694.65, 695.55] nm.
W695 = 22.9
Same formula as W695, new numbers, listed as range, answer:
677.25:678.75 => 15.5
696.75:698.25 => 23.8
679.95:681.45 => 15.1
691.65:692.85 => 18.4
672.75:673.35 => 15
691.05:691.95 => 18.2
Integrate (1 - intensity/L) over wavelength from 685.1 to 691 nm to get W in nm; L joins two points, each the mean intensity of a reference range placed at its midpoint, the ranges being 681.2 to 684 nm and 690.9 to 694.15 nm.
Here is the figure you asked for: 0.43 nm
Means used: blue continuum 15.1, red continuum 19.6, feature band 16.3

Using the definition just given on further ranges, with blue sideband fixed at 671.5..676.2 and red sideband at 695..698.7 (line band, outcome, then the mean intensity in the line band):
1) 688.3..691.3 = 0.54 nm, 17.1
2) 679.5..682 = 0.38 nm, 14.8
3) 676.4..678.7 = 0.09 nm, 15.5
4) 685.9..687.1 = 0.25 nm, 15.6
